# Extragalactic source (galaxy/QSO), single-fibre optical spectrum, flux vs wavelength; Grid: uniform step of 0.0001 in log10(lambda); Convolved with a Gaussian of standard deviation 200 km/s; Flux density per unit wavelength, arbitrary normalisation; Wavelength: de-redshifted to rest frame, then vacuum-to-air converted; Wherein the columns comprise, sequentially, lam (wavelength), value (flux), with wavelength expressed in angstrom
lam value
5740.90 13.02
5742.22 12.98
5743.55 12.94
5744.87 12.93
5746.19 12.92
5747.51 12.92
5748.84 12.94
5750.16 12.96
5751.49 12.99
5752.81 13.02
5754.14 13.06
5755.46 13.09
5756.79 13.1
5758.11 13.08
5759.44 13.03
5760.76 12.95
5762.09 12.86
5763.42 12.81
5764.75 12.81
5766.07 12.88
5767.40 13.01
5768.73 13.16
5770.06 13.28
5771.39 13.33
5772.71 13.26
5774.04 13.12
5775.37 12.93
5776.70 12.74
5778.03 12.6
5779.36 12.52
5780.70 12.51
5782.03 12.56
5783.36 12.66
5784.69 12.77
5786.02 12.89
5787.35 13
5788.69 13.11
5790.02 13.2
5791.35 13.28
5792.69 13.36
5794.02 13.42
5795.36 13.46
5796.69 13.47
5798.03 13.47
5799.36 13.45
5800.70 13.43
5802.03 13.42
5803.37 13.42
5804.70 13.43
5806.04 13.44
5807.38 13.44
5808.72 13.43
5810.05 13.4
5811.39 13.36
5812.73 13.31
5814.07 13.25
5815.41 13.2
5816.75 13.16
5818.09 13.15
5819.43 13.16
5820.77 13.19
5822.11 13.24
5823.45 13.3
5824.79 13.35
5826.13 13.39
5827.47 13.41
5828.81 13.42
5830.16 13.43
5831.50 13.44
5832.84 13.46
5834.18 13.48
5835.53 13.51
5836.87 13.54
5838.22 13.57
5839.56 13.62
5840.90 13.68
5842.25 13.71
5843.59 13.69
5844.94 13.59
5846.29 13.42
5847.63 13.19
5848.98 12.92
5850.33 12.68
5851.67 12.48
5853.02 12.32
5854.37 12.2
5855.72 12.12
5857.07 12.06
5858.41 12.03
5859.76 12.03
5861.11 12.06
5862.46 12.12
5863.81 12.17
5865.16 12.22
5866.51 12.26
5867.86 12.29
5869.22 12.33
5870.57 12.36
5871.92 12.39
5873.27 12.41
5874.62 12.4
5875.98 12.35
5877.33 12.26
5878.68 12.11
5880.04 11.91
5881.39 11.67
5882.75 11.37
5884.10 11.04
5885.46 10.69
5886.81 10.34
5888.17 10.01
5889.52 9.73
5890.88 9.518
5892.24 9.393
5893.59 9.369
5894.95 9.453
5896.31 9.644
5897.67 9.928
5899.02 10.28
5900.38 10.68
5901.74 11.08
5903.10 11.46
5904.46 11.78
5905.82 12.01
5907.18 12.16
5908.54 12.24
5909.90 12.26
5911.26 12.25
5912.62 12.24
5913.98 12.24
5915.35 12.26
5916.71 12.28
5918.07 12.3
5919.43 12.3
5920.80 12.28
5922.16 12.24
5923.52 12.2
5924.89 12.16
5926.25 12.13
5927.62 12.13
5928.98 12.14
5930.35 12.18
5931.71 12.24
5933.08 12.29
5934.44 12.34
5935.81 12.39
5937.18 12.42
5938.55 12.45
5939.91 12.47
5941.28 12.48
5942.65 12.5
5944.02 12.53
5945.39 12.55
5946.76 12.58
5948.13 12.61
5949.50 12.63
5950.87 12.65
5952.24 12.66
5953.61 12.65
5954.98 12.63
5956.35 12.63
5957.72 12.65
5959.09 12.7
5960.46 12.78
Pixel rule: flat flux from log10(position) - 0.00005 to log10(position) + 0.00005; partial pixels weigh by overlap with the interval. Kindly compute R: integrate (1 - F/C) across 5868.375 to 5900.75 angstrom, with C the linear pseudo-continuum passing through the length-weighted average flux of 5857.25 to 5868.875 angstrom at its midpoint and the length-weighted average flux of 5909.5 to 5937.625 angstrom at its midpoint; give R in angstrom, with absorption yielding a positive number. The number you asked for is 3.2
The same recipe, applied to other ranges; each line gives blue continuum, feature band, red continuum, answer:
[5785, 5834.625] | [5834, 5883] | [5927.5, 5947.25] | 1.36 angstrom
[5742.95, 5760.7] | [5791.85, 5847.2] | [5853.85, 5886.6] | -4.37 angstrom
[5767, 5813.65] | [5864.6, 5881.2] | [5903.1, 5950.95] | 0.50 angstrom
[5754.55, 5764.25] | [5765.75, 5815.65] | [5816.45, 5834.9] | -0.03 angstrom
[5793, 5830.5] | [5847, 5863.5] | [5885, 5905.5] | -0.85 angstrom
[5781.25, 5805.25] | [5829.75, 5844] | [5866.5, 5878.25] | -0.93 angstrom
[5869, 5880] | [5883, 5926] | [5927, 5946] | 3.84 angstrom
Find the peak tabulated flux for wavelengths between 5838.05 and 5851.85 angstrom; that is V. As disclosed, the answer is 13.71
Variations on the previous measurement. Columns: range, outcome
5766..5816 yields 13.47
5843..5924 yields 13.69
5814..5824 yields 13.3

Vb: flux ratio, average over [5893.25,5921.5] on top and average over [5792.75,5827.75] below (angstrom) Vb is 0.86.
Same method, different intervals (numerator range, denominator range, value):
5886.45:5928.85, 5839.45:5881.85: 0.90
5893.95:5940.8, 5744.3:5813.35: 0.90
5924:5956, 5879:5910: 1.15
